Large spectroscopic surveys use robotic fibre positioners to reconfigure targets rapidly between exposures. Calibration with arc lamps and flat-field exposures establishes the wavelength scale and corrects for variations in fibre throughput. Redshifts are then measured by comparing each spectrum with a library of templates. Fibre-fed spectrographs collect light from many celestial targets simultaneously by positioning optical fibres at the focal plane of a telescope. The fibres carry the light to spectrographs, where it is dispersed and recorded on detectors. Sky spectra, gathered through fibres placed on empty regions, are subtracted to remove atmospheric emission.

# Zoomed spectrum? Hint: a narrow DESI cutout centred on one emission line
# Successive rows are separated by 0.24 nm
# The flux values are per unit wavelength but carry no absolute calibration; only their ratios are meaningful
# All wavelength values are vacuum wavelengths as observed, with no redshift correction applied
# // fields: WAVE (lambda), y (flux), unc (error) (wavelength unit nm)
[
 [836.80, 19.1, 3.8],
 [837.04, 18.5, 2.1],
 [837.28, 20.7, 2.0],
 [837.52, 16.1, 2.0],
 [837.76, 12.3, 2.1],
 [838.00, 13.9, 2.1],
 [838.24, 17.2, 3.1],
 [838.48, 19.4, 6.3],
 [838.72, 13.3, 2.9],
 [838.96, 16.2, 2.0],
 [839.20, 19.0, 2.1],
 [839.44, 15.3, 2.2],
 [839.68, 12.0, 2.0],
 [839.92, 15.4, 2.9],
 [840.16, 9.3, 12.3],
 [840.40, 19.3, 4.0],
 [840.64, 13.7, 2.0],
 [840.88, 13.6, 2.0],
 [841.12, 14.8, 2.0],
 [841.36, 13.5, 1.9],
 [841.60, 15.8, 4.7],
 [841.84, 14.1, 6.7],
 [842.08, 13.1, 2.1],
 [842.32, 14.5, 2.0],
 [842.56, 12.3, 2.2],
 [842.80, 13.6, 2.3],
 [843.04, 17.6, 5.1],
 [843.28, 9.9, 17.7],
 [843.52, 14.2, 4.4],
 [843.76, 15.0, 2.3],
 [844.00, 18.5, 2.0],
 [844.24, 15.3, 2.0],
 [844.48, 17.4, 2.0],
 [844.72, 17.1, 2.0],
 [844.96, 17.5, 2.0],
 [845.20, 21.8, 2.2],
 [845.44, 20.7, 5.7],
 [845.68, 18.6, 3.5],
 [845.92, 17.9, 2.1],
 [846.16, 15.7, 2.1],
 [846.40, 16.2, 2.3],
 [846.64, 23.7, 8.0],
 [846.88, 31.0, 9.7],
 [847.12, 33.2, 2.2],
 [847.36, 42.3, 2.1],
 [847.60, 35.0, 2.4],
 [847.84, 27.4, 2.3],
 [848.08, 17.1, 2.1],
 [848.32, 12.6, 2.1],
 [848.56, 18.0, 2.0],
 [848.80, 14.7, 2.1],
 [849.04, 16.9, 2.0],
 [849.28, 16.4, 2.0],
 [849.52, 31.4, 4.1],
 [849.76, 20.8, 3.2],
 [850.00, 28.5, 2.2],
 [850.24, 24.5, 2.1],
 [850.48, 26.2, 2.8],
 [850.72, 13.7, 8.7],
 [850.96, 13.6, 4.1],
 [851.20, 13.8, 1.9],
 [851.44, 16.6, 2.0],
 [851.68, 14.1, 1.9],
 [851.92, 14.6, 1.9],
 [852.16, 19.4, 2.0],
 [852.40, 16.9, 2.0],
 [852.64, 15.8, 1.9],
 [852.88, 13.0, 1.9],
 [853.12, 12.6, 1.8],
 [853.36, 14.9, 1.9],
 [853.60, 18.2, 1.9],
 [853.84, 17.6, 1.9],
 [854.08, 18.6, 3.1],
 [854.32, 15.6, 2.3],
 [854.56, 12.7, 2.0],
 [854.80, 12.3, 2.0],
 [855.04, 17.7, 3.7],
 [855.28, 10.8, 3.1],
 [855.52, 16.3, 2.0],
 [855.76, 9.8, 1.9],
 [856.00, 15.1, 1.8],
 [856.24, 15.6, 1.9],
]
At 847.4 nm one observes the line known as H-alpha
